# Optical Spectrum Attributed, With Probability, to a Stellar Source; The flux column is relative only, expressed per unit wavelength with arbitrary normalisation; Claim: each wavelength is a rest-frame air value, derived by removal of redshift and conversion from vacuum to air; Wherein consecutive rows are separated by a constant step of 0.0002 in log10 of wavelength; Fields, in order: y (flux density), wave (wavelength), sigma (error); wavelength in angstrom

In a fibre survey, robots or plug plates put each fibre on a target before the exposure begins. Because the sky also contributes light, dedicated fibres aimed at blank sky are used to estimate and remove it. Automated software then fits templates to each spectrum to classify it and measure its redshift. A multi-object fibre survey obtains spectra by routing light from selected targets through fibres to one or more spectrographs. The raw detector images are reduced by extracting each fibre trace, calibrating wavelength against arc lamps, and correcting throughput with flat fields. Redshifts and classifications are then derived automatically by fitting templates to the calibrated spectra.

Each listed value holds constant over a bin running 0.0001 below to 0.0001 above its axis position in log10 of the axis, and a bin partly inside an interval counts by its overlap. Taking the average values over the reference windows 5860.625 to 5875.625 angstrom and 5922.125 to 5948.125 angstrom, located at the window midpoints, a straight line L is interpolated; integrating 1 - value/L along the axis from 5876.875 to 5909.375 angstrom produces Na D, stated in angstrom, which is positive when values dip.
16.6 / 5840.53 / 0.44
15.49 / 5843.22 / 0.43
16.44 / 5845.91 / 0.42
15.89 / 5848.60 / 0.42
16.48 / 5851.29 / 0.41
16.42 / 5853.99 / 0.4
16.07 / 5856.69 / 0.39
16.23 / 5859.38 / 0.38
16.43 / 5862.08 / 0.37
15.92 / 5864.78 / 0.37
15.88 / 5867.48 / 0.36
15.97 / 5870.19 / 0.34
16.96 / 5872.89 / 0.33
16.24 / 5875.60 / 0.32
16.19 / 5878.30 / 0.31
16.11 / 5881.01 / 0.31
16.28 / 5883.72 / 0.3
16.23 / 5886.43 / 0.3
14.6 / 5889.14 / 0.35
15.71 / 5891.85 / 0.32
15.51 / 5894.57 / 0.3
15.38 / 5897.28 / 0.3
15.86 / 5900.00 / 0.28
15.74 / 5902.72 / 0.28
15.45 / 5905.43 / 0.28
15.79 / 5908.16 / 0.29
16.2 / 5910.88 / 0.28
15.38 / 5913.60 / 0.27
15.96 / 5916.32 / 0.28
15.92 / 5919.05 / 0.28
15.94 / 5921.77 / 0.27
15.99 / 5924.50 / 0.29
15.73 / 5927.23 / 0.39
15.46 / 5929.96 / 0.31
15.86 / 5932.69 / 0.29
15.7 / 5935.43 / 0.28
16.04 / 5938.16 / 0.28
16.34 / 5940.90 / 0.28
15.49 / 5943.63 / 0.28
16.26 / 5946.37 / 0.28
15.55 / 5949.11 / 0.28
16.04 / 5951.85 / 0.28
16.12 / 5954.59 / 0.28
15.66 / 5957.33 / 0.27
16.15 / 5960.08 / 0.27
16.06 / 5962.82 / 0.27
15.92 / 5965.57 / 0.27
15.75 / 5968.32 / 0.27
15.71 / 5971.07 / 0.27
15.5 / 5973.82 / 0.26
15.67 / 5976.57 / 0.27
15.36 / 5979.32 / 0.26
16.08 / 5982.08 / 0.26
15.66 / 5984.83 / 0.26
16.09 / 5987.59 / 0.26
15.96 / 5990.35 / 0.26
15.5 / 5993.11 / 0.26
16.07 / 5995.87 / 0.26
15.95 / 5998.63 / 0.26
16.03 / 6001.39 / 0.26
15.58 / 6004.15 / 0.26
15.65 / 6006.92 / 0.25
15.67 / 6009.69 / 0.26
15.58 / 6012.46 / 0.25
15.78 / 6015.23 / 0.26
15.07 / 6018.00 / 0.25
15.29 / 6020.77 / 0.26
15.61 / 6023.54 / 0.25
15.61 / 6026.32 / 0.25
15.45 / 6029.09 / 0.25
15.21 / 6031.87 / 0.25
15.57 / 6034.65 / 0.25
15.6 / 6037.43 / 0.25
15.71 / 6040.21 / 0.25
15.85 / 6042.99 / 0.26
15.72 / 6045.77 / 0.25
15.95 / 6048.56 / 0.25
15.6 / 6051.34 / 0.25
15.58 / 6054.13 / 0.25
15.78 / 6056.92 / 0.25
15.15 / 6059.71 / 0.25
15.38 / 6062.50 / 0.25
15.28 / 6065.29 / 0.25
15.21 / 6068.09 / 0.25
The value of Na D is 0.7 angstrom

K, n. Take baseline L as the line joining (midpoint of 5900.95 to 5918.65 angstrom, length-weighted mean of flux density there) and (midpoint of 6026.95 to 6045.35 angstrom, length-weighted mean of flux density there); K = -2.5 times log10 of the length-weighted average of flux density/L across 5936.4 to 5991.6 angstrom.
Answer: -0.01 mag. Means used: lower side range 15.8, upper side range 15.6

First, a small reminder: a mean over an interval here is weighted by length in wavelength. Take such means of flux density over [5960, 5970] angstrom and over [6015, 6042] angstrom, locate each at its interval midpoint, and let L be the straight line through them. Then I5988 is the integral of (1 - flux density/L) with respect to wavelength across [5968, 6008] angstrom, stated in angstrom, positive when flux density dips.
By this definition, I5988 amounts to 0.0 angstrom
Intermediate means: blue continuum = 15.9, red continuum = 15.5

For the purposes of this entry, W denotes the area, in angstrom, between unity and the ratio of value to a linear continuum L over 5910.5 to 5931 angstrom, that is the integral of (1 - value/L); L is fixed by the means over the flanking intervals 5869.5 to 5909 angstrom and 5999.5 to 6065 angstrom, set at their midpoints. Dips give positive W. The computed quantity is 0.0 angstrom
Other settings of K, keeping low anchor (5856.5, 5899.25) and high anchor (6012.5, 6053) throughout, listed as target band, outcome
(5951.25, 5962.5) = -0.02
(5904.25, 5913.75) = 0.01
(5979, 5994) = -0.01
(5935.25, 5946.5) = -0.01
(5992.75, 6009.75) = -0.01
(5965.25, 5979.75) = 0.01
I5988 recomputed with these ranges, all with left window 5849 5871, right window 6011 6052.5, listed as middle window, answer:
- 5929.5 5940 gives 0.1 angstrom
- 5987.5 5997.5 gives -0.1 angstrom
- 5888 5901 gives 0.5 angstrom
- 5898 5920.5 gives 0.3 angstrom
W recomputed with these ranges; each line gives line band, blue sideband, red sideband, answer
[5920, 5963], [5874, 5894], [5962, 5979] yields -0.3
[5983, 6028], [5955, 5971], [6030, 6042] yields 0.0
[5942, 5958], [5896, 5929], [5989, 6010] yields -0.1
